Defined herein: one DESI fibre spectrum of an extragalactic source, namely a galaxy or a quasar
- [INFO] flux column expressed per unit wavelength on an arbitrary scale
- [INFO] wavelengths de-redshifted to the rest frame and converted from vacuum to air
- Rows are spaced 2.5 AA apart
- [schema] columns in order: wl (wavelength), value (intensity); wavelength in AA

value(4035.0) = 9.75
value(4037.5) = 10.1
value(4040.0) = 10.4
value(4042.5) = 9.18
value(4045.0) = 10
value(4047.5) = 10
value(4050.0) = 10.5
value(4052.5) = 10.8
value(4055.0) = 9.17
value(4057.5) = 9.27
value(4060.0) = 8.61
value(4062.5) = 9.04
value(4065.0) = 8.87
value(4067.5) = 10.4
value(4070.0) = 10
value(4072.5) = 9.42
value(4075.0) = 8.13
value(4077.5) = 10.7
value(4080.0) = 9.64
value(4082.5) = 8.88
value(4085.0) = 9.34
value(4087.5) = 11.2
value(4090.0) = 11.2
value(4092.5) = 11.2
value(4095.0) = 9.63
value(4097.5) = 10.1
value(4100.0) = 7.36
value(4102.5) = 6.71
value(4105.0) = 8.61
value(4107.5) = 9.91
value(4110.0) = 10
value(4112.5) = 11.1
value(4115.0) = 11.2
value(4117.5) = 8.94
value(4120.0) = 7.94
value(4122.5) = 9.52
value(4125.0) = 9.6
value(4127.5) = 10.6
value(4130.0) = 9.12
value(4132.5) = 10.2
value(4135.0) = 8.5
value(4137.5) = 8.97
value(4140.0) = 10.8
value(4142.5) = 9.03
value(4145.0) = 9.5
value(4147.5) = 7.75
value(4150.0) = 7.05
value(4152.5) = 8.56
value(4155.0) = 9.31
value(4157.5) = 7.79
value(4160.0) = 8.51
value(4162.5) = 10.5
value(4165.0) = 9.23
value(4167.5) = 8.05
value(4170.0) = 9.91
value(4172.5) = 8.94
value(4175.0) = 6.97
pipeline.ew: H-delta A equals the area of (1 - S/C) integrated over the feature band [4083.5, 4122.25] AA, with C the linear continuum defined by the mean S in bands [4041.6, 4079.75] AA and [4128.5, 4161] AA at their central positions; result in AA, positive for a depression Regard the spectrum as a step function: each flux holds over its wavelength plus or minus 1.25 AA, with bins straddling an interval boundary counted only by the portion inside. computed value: -1.6 AA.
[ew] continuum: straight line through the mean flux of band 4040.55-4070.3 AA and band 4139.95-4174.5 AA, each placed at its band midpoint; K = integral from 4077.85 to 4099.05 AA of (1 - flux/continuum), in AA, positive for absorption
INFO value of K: -1.7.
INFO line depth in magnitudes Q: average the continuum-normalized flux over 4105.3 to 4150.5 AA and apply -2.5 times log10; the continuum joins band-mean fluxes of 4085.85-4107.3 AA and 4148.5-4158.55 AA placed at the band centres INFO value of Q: -0.080 mag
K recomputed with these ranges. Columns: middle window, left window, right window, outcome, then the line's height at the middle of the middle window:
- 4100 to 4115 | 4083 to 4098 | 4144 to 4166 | 1.0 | 9.93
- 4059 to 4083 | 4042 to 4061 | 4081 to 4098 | 1.4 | 9.98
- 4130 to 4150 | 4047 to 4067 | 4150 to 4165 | -0.4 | 8.93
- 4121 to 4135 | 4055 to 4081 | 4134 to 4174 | -1.0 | 9.04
